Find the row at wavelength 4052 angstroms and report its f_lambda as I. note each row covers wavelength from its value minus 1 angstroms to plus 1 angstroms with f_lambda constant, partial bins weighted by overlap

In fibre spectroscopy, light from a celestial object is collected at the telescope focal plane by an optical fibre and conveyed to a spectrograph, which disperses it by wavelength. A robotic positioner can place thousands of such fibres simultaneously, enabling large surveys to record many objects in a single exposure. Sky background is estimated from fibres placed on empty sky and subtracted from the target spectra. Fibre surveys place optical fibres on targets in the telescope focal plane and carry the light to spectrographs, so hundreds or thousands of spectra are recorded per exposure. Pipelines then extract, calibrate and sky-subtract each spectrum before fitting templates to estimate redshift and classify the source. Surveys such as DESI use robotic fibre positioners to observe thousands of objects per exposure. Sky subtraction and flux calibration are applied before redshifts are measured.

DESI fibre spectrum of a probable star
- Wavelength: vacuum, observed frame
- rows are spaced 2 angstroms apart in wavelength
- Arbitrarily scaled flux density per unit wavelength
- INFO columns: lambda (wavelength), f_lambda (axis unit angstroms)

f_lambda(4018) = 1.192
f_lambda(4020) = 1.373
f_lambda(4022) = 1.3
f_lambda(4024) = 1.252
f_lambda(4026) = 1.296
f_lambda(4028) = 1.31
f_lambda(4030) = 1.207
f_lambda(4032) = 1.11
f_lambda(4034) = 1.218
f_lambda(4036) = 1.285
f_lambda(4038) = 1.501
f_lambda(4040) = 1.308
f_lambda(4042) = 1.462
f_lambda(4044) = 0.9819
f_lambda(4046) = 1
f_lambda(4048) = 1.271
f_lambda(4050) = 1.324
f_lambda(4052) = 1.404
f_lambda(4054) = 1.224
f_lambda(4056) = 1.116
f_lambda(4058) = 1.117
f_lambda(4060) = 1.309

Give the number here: 1.404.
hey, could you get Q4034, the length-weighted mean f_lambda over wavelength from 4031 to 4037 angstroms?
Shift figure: 1.2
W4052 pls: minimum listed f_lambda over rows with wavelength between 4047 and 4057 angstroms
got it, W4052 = 1.116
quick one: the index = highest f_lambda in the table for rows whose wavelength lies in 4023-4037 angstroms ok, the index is 1.31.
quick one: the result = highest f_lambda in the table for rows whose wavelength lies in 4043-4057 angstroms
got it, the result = 1.404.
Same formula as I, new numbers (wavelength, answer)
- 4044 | 0.9819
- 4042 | 1.462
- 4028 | 1.31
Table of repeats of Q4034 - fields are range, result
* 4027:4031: 1.26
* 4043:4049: 1.08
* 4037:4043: 1.42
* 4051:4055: 1.31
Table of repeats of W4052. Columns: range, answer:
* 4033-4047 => 0.9819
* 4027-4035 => 1.11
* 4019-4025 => 1.252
